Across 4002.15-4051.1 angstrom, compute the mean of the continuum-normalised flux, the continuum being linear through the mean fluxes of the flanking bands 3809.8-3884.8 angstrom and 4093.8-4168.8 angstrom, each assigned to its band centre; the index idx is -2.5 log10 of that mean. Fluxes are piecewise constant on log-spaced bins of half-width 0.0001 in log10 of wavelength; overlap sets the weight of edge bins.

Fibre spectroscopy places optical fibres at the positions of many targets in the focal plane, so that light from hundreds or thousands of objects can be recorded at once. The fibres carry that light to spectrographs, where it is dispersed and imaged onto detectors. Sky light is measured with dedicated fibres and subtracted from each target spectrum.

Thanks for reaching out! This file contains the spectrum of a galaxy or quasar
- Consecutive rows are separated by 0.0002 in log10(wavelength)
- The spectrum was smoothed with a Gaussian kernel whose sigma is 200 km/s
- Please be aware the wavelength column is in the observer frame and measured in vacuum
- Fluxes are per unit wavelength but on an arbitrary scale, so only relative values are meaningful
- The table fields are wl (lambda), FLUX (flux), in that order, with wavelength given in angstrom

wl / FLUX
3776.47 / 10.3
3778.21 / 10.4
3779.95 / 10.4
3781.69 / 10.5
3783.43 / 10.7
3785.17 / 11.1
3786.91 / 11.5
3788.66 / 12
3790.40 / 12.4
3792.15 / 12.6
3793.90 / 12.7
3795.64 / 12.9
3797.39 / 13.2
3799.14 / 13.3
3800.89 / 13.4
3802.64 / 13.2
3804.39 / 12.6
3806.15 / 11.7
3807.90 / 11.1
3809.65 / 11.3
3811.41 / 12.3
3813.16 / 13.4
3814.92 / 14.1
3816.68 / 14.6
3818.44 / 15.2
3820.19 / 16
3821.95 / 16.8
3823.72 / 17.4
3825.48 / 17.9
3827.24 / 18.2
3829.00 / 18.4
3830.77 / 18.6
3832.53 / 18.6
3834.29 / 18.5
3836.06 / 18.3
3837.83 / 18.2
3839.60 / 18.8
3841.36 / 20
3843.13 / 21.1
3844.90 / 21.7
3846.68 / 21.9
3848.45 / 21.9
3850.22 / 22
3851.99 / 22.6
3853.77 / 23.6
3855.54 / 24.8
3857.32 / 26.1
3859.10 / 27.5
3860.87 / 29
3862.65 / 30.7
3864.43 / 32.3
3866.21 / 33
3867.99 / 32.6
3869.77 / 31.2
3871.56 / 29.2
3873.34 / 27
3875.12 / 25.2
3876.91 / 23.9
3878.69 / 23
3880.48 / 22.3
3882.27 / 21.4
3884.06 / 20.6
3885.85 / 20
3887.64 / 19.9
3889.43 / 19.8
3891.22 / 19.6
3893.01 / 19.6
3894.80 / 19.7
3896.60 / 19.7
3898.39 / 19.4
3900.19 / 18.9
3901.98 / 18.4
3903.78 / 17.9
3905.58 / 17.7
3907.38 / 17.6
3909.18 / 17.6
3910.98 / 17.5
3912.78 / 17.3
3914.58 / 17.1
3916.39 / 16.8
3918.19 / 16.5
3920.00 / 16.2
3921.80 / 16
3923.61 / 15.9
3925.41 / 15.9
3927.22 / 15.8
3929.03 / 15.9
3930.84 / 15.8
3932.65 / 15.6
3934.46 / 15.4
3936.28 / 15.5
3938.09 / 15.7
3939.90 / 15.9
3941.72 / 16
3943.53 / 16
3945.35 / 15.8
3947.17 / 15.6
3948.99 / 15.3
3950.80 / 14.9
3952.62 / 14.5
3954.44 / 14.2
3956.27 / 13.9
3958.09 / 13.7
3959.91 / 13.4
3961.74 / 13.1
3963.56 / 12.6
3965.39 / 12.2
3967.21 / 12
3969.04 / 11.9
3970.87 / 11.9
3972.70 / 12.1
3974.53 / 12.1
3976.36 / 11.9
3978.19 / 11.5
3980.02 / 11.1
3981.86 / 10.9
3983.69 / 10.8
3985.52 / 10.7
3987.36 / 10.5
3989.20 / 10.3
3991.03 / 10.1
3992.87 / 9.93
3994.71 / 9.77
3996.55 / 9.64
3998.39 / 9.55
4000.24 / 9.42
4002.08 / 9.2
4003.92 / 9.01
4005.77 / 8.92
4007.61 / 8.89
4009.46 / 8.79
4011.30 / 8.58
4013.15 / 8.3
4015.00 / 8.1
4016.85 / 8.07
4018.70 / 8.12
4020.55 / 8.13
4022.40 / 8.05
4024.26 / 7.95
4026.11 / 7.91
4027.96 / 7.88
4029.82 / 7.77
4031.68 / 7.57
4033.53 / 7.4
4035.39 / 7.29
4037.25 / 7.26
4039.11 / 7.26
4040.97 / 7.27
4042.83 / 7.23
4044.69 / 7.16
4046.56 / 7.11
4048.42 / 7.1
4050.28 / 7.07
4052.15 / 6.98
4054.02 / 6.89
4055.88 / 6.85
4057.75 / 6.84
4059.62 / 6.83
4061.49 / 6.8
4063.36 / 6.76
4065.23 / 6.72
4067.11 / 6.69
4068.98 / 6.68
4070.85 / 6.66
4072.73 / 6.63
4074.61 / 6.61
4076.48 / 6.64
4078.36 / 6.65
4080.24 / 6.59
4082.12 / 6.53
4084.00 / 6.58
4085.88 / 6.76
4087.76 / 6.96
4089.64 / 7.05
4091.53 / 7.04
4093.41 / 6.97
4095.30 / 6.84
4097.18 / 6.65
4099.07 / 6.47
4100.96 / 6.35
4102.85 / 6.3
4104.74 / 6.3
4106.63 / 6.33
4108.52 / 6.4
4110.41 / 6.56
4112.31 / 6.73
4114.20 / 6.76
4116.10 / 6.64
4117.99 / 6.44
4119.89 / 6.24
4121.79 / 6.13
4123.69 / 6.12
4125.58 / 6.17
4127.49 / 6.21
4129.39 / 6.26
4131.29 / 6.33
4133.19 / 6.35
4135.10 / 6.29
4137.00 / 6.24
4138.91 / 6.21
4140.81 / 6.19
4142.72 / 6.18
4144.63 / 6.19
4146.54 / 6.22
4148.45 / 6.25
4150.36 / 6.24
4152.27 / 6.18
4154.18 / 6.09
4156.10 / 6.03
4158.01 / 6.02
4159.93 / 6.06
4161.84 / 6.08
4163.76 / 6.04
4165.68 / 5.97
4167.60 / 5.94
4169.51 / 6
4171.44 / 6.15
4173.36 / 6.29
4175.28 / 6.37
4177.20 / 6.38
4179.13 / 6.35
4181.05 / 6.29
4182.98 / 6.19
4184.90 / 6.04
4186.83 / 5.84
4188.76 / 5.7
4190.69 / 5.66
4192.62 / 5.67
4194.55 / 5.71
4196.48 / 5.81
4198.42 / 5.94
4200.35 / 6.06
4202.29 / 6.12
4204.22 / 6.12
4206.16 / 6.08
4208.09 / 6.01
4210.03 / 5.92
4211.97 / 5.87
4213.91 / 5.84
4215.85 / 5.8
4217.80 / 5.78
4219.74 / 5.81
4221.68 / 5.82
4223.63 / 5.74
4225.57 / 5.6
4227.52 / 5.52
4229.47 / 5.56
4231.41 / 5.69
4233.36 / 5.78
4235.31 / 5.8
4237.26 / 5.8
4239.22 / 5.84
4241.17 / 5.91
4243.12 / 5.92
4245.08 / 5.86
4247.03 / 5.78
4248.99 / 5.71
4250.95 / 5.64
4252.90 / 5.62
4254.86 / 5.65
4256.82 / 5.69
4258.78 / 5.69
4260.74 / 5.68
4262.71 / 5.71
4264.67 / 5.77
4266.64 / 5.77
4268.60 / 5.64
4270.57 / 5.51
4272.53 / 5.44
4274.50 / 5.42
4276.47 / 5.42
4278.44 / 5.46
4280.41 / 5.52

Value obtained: 0.46 mag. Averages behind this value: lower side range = 21.8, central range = 7.88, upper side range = 6.29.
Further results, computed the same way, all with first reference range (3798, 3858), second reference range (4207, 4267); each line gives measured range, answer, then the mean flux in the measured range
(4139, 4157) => 0.324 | 6.18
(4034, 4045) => 0.495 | 7.26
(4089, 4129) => 0.406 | 6.5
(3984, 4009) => 0.293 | 9.7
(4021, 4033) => 0.443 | 7.85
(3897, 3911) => -0.186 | 18.2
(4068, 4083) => 0.491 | 6.62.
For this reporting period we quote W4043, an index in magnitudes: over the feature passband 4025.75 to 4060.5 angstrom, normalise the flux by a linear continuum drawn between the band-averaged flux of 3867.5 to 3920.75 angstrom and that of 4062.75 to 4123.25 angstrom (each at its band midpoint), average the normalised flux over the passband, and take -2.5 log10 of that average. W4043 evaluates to 0.36 mag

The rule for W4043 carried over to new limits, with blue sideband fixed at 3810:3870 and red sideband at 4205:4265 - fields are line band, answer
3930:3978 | 0.19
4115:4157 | 0.47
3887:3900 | -0.03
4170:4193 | 0.28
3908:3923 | 0.09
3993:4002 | 0.49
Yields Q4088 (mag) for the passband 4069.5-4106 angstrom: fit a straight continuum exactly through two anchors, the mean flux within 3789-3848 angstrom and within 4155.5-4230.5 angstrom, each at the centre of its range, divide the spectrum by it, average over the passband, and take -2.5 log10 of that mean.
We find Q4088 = 0.292 mag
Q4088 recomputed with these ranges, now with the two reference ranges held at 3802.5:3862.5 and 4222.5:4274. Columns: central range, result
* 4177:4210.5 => 0.23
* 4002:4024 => 0.47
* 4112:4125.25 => 0.46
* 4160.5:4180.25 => 0.30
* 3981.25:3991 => 0.29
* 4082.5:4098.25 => 0.48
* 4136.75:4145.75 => 0.41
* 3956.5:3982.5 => 0.18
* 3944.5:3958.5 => 0.02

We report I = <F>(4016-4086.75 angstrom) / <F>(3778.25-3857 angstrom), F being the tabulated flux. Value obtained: 0.4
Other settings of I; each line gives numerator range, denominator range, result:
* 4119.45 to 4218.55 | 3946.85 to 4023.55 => 0.56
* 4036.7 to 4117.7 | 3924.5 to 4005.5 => 0.53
